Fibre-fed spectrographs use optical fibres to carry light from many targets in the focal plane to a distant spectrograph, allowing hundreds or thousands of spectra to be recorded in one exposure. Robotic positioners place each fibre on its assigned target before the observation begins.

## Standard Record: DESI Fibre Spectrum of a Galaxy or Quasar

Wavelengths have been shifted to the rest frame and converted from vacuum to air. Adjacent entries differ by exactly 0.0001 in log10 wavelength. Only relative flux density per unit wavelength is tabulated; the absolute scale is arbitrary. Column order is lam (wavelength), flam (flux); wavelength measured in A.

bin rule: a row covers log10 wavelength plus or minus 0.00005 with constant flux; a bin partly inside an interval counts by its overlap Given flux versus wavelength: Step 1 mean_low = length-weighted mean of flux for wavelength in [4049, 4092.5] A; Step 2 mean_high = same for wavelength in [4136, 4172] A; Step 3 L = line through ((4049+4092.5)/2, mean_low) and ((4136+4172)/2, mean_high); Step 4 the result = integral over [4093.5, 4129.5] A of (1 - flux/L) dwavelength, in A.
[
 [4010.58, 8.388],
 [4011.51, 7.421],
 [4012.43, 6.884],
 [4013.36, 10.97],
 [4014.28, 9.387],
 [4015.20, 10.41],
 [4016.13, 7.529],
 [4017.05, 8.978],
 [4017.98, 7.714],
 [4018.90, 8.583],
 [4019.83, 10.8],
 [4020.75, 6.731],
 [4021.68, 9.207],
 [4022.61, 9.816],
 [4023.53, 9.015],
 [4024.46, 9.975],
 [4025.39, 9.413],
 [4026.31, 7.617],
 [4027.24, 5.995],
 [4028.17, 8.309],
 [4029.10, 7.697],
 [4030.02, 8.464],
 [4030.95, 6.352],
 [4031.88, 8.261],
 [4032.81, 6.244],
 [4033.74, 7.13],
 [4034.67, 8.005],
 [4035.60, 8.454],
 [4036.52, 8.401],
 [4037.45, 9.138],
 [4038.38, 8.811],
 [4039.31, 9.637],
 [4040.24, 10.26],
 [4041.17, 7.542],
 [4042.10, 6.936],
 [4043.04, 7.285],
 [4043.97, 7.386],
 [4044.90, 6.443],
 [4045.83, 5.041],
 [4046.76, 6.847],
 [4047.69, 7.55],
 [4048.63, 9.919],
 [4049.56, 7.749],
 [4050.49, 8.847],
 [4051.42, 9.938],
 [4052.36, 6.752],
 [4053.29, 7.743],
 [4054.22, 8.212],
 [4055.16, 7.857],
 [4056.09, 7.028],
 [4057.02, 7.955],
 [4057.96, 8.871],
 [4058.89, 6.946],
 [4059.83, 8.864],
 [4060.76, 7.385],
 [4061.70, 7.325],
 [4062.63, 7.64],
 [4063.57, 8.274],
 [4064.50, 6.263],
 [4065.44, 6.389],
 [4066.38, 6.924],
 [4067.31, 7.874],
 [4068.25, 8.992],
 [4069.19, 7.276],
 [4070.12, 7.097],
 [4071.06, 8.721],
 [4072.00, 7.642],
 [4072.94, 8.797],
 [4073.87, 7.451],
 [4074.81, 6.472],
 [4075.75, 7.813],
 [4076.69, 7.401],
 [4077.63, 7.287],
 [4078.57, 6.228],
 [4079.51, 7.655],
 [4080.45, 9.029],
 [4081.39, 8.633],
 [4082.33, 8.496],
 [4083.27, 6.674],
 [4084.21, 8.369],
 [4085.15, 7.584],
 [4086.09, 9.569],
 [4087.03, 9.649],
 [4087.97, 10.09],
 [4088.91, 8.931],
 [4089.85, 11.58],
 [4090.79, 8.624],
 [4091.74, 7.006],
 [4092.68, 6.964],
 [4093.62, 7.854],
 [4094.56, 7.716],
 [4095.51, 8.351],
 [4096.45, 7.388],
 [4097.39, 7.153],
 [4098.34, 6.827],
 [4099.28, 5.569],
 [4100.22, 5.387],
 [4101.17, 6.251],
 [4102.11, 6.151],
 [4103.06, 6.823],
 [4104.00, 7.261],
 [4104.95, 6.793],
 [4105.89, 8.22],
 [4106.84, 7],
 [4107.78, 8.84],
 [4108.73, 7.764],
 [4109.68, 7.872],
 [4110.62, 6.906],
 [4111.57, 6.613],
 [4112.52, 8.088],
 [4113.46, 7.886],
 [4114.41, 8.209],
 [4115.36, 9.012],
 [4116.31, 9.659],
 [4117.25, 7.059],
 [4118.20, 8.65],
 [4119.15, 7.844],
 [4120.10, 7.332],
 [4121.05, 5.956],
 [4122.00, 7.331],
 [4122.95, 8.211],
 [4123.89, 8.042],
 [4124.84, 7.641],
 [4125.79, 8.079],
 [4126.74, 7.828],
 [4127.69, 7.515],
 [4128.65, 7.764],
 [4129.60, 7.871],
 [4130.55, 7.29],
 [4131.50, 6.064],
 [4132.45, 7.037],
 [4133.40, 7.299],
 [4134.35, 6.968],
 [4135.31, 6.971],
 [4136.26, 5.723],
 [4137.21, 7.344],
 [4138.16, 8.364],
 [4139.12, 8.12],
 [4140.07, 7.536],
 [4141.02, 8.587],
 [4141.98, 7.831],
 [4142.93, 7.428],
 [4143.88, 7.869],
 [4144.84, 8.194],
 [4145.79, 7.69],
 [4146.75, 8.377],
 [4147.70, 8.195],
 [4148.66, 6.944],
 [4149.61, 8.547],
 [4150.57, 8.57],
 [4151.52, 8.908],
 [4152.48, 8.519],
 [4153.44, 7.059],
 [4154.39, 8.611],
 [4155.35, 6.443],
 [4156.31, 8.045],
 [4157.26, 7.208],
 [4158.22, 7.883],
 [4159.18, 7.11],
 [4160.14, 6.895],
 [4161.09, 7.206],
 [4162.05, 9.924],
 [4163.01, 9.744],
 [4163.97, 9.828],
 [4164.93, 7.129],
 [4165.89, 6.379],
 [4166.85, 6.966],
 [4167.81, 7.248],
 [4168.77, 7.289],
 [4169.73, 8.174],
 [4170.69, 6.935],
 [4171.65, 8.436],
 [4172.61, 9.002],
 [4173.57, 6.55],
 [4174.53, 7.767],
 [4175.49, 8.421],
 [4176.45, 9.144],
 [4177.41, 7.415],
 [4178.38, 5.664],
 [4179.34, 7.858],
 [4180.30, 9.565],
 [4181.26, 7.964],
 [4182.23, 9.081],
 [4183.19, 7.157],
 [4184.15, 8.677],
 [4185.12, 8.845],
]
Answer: 1.9 A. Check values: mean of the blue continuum 8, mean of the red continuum 7.83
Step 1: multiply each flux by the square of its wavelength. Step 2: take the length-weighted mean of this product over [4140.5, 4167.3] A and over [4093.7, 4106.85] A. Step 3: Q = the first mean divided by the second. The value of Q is 1.2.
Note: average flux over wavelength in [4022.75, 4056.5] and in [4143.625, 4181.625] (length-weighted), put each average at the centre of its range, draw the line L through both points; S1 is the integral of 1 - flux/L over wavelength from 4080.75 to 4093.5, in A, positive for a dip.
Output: -1.1 A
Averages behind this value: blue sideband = 7.97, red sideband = 7.89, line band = 8.62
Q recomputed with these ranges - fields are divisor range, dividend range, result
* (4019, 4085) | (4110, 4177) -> 1.03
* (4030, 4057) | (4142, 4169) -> 1.06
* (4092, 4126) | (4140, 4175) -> 1.08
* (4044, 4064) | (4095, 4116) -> 0.97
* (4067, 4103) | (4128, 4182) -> 1.03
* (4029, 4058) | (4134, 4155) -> 1.04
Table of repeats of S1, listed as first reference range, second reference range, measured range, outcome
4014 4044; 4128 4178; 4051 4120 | 2.6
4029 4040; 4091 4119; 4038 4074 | 0.5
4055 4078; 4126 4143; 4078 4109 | -0.9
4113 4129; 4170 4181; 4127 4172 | 1.1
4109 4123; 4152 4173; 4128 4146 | 0.7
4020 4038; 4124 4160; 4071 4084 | 0.4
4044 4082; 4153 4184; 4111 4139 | 0.7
